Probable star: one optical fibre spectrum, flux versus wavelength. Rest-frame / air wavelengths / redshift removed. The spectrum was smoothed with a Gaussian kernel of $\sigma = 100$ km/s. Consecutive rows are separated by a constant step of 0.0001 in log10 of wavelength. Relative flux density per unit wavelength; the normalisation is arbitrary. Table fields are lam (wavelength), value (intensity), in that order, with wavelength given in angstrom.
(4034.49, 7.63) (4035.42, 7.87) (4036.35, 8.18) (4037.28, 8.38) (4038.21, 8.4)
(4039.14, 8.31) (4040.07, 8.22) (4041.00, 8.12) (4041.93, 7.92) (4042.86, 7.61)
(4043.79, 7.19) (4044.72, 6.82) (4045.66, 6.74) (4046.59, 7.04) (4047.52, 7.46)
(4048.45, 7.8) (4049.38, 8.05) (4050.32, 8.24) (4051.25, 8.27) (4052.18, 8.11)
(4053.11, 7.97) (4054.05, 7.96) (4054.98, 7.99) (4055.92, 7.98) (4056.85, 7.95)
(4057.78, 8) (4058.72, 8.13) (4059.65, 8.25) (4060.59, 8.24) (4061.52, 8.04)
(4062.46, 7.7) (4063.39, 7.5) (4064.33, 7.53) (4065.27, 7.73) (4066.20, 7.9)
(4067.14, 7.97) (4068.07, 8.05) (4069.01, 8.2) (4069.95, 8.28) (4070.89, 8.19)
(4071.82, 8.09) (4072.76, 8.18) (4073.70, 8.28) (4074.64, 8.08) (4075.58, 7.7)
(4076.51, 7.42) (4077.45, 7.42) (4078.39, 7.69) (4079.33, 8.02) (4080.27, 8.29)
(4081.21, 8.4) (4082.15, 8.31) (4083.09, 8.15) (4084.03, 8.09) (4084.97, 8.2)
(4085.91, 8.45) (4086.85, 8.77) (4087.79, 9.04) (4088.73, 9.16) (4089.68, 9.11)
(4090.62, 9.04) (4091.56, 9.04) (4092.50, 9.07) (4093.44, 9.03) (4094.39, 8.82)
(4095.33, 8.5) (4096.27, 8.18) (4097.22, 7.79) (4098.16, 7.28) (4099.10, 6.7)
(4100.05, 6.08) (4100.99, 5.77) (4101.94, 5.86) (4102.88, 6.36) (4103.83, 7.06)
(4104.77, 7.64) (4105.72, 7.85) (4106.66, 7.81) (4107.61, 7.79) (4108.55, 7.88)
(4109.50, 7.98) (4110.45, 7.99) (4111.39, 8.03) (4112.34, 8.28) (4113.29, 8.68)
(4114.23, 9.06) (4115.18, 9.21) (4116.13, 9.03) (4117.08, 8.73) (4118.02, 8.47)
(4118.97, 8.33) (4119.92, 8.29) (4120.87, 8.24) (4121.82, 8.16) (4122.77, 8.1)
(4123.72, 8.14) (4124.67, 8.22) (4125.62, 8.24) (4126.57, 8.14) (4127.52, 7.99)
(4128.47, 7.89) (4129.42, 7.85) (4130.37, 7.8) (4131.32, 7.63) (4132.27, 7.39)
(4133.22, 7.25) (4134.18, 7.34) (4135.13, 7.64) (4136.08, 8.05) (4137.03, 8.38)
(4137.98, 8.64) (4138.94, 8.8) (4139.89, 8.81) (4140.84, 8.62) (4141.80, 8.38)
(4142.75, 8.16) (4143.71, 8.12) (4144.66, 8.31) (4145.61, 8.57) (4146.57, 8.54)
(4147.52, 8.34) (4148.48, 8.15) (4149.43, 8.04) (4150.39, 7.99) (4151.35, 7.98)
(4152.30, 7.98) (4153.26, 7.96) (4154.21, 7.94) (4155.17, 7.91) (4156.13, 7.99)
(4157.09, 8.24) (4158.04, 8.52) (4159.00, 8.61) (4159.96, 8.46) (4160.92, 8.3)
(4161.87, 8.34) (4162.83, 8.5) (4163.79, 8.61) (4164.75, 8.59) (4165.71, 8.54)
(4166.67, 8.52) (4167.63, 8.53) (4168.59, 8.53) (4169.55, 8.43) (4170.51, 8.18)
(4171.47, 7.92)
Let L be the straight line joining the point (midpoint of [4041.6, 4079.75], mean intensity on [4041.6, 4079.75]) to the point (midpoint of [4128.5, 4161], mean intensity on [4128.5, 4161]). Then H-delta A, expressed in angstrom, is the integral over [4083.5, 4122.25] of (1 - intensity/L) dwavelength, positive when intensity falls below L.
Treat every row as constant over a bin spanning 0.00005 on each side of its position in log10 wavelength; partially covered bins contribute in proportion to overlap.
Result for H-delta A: -0.6 angstrom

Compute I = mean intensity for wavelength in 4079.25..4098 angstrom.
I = 8.56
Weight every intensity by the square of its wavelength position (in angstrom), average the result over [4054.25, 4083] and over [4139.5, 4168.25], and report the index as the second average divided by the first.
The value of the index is 1.09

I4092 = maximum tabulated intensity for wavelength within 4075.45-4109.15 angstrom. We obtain 9.16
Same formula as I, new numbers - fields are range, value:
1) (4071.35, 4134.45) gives 8.04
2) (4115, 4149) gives 8.21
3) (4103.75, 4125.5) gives 8.24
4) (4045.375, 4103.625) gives 7.96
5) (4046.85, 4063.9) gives 7.97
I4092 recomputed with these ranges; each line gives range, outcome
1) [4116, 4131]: 9.03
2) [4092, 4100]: 9.07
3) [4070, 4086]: 8.45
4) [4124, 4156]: 8.81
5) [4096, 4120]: 9.21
